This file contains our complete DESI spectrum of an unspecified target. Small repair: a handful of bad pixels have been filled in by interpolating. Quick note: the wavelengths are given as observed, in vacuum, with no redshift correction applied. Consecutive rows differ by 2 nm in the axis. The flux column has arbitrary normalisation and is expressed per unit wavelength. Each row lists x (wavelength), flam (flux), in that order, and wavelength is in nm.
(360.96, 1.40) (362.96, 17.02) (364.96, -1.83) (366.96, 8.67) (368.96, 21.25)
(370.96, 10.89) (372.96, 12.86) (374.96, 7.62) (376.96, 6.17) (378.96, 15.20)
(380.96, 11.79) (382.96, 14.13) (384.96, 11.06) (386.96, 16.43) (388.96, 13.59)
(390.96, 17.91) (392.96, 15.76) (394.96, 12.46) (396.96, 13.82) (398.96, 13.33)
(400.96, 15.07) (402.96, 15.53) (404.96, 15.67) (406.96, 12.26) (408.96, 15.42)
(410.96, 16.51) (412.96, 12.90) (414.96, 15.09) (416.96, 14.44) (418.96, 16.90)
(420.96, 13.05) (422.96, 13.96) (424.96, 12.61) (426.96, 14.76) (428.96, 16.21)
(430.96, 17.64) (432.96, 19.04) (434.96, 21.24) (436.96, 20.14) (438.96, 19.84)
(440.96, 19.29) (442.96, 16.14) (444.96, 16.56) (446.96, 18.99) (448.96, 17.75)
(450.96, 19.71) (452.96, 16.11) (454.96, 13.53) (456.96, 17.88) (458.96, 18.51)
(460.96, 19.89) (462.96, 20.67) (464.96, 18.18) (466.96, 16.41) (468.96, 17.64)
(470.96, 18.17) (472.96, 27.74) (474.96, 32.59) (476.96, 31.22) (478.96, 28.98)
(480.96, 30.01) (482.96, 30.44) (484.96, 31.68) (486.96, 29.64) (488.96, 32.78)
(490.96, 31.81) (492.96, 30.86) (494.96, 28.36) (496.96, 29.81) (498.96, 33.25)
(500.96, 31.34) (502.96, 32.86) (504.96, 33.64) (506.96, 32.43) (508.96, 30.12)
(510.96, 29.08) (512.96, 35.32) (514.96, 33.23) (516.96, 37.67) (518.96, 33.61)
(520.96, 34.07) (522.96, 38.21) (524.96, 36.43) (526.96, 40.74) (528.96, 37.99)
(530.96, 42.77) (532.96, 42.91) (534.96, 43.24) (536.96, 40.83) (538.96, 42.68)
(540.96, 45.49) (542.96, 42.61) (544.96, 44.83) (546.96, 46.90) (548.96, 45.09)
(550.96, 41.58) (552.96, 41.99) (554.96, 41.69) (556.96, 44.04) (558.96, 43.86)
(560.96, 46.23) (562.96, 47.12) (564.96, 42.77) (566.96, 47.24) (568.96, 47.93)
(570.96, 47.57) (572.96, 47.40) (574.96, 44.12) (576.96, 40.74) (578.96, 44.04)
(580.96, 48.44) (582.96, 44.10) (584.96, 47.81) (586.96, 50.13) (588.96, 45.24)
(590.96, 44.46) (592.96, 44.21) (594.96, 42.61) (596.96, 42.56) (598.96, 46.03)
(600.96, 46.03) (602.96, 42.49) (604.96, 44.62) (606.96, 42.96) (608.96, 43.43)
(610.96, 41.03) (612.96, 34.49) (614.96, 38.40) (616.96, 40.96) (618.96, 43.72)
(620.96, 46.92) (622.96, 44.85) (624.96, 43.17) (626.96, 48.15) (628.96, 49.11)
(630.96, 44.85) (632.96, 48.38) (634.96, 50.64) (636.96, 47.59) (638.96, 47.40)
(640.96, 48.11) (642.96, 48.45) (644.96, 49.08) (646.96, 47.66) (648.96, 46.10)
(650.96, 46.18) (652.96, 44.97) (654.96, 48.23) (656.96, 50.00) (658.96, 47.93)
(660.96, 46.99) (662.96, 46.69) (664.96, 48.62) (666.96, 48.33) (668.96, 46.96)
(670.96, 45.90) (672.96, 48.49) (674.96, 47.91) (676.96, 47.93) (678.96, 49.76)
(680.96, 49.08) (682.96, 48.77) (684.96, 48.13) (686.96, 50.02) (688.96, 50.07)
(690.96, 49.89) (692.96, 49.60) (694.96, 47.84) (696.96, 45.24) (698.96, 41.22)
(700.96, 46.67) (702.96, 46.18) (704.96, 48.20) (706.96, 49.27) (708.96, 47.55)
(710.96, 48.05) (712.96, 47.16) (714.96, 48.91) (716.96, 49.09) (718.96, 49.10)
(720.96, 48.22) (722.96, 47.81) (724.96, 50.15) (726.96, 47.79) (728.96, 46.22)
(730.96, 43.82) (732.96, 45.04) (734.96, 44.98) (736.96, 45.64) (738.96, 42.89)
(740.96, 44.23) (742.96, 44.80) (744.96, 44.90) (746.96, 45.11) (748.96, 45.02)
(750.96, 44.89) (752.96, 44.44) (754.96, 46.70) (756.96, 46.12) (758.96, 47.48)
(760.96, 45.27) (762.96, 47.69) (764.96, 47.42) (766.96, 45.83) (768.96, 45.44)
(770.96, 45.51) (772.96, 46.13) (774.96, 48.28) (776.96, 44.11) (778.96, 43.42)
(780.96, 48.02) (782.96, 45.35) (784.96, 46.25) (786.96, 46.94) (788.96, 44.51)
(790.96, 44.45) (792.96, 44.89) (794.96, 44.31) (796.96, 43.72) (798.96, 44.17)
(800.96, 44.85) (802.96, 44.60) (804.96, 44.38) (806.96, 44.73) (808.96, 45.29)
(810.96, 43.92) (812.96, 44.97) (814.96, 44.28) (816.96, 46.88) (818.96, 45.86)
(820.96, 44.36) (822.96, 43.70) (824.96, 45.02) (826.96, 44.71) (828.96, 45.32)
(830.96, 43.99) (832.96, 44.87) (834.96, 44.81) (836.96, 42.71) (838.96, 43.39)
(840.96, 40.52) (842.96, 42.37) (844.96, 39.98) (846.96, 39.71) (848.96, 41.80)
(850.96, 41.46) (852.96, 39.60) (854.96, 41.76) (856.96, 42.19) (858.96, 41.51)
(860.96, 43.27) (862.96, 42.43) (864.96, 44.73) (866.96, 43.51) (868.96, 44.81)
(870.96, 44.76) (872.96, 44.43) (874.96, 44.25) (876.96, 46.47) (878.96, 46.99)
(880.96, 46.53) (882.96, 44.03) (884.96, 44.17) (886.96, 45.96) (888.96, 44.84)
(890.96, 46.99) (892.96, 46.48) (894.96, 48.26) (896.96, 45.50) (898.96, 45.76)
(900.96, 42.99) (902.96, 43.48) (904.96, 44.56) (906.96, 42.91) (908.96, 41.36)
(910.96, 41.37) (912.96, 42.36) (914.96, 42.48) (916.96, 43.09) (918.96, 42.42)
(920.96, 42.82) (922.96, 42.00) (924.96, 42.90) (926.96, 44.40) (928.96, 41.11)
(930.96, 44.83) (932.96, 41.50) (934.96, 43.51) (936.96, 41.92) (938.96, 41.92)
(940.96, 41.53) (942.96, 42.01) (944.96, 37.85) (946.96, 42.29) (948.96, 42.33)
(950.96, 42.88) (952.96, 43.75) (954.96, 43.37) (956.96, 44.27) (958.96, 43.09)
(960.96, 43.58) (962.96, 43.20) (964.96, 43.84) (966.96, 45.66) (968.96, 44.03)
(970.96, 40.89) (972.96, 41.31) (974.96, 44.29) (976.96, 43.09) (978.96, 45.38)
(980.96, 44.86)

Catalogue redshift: 0.184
